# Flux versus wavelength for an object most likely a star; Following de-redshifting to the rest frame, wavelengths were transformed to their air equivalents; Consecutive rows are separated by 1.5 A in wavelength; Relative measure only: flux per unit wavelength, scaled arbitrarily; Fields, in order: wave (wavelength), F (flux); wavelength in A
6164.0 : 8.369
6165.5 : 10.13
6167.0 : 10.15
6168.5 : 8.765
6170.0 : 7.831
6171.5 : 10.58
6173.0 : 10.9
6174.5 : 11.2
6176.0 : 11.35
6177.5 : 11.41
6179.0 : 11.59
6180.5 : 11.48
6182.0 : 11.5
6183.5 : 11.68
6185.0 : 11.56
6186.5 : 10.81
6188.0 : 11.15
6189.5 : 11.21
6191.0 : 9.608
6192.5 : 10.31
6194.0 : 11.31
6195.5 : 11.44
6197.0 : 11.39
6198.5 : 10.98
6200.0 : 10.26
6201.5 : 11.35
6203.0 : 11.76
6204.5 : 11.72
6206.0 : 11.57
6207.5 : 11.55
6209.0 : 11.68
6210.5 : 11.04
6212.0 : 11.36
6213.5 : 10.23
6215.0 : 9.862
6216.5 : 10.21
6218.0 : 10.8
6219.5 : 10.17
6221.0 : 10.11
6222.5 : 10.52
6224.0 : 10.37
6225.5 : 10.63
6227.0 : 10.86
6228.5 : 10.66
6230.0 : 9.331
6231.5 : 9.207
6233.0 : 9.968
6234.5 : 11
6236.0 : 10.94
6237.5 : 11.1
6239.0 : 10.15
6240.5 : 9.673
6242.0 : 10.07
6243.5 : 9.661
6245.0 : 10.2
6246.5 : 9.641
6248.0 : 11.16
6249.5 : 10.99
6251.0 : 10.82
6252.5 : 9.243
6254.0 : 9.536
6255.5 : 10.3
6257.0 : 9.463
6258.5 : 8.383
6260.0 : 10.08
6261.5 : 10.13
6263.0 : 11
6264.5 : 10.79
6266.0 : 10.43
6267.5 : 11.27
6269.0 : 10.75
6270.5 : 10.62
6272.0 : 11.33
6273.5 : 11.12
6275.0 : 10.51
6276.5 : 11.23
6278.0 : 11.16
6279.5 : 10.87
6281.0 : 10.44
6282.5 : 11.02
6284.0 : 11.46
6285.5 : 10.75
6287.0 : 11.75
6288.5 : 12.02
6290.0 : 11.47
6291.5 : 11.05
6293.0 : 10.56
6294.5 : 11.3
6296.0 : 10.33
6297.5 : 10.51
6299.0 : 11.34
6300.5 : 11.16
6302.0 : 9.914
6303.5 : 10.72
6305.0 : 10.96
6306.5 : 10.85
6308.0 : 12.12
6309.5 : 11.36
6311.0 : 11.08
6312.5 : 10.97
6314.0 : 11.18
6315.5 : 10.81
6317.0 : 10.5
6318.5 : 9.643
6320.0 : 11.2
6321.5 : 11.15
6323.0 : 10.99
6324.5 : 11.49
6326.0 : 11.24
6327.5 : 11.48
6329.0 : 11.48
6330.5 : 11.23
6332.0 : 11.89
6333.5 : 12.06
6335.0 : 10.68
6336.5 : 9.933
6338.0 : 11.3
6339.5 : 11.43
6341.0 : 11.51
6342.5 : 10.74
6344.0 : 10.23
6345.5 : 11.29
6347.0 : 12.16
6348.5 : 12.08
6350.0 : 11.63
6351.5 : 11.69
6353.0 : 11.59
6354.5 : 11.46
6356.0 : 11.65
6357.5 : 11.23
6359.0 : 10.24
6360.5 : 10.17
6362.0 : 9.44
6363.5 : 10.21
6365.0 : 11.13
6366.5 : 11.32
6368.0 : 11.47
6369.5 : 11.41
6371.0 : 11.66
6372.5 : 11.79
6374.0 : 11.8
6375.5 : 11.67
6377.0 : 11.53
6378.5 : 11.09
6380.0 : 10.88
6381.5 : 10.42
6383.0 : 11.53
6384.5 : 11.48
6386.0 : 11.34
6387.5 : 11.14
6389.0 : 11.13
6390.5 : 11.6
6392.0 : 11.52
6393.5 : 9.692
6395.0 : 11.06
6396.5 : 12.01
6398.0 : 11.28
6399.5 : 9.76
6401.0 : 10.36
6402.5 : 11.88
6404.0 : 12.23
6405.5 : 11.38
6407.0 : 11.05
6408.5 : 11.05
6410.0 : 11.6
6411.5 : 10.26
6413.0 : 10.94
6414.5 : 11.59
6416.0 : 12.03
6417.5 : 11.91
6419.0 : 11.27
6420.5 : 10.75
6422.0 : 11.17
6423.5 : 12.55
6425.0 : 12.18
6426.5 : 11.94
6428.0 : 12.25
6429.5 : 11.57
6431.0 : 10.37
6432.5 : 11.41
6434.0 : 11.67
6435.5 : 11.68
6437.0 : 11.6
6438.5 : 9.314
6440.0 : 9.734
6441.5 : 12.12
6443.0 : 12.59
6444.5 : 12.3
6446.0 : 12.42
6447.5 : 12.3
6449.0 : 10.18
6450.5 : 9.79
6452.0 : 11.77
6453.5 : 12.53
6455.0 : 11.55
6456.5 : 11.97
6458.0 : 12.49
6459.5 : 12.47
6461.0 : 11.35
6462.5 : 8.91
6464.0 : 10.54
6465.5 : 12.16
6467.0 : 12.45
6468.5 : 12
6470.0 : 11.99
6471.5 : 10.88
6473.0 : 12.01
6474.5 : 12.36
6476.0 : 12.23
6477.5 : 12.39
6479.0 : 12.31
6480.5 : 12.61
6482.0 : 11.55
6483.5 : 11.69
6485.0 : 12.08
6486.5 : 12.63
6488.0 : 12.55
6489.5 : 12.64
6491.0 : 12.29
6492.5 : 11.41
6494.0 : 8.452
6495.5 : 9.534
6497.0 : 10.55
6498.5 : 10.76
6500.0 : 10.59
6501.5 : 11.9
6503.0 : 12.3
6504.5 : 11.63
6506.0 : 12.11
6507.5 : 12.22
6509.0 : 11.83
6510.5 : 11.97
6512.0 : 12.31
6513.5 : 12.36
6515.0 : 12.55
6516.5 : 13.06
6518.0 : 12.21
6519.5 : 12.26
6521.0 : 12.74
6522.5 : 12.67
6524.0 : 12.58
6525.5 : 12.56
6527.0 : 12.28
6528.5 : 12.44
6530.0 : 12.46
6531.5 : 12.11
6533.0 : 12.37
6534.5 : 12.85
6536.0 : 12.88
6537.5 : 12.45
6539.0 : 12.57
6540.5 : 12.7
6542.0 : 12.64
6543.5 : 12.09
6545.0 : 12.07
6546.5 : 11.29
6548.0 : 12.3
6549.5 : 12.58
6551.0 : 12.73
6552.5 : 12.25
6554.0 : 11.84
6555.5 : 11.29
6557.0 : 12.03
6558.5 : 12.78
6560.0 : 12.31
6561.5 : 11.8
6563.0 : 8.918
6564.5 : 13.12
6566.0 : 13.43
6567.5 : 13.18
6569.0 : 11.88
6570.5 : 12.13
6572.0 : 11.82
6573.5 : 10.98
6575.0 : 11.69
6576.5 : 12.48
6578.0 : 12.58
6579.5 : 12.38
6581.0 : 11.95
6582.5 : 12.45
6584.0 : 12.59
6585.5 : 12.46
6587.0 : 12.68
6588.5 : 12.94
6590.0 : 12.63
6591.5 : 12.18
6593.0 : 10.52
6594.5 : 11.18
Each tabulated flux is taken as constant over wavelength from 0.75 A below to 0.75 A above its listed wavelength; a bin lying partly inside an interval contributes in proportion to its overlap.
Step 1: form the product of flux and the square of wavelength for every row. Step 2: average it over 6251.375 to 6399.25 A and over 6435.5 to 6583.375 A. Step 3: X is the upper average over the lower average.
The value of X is 1.15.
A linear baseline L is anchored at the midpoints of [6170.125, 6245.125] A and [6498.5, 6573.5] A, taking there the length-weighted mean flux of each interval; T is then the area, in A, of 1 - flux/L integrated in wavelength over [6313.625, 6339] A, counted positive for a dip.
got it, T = 0.5 A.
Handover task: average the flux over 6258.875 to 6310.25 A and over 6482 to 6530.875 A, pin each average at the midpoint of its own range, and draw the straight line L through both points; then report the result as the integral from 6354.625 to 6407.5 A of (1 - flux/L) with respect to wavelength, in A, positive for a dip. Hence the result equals 1.1 A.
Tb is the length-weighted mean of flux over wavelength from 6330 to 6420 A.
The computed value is 11.2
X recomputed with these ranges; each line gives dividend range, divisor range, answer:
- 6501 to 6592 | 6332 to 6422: 1.15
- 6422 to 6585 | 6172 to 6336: 1.19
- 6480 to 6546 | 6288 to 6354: 1.15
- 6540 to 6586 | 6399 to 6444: 1.12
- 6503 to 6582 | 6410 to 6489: 1.08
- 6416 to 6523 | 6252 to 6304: 1.16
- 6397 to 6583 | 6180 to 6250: 1.20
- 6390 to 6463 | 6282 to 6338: 1.07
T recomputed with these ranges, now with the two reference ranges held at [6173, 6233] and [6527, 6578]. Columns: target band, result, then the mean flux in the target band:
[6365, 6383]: 0.3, 11.4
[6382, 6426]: 1.3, 11.3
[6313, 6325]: 0.5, 10.9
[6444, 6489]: 0.2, 11.8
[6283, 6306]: 0.4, 11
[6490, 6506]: 1.3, 11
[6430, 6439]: 0.5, 11.1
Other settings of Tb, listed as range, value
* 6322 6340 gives 11.3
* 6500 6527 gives 12.3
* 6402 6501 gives 11.5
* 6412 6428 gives 11.6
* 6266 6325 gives 11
